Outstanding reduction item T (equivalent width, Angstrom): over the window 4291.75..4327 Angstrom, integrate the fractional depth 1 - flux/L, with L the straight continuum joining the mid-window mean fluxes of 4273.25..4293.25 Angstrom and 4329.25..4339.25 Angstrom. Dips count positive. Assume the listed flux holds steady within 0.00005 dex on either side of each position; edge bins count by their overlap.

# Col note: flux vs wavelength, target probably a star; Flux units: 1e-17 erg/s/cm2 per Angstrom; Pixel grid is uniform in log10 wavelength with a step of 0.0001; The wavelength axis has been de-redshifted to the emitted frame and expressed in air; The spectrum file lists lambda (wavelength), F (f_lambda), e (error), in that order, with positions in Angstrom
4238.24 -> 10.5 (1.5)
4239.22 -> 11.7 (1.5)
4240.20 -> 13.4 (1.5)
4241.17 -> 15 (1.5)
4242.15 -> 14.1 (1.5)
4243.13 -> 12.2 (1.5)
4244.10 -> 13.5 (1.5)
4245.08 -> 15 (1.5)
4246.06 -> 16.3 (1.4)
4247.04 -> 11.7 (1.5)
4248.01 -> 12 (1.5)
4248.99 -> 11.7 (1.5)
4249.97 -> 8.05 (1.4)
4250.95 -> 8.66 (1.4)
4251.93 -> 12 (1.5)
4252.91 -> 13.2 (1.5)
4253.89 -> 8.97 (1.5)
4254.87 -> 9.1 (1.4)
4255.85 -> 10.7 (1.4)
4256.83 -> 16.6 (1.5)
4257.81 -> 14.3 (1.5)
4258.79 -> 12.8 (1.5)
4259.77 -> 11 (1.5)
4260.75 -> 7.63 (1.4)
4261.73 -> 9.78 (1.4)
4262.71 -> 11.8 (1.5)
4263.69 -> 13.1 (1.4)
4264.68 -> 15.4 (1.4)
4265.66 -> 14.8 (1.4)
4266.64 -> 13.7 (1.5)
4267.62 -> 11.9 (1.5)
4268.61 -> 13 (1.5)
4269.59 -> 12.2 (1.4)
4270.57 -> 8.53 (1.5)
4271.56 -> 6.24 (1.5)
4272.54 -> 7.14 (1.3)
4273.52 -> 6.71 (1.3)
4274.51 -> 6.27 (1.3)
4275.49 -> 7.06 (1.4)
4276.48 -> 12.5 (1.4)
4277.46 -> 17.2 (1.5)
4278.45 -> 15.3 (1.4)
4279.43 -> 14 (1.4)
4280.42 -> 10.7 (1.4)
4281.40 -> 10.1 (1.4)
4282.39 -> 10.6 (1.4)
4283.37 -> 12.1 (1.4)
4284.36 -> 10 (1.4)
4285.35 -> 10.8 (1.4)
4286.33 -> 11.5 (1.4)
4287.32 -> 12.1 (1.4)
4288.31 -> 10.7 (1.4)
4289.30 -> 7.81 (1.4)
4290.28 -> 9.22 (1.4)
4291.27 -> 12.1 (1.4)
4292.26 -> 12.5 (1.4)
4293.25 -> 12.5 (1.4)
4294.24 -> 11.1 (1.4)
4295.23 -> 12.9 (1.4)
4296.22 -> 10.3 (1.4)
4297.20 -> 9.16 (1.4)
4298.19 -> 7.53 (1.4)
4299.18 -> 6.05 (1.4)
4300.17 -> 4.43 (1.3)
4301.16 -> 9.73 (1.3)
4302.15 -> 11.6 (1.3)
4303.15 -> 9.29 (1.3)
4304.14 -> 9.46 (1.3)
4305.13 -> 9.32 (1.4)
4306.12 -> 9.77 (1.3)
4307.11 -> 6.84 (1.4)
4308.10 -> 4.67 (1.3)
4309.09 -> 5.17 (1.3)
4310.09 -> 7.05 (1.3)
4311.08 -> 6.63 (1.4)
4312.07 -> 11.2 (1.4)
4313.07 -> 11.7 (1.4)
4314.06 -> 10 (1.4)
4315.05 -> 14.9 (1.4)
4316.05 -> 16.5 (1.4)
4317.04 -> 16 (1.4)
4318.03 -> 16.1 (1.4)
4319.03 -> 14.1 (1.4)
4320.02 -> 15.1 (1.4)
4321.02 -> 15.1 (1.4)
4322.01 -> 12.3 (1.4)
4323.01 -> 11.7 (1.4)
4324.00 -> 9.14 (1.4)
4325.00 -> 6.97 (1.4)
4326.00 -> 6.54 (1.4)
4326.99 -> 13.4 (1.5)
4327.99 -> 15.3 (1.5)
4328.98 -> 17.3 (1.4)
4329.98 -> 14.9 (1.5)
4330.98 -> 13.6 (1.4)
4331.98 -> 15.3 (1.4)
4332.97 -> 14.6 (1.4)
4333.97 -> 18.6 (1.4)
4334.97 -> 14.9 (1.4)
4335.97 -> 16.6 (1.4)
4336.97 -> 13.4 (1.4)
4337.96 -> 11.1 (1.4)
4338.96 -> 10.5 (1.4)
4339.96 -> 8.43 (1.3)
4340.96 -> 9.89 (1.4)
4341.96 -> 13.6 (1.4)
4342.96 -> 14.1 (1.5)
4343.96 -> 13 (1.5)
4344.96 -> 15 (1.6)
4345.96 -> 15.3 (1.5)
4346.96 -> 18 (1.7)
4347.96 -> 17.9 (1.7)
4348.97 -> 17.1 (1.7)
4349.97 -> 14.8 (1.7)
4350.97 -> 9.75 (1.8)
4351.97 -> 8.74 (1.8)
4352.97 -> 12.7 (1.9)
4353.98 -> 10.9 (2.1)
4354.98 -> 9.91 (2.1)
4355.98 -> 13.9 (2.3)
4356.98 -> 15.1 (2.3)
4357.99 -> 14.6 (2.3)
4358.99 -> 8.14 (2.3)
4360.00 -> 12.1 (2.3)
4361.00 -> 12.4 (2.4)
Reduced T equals 6.6 Angstrom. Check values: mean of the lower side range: 11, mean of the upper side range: 14.5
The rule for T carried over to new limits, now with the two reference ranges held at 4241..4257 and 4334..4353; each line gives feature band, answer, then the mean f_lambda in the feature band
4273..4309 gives 7.63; 10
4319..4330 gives 0.64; 12.5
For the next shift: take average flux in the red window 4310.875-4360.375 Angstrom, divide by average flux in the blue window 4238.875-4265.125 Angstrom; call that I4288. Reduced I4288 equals 1.08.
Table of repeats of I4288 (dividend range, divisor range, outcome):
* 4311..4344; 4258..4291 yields 1.18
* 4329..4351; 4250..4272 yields 1.24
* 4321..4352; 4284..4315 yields 1.40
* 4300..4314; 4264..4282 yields 0.75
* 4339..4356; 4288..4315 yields 1.40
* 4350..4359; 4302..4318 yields 1.17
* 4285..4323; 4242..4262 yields 0.90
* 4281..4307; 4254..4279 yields 0.88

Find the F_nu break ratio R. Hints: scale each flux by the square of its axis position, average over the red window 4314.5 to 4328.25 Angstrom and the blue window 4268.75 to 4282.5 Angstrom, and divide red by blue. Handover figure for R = 1.3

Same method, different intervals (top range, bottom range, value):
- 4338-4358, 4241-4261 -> 1.13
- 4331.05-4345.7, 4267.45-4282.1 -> 1.32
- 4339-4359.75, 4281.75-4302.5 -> 1.30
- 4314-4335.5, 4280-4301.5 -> 1.38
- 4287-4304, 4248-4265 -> 0.88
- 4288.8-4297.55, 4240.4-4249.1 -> 0.82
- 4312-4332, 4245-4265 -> 1.15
